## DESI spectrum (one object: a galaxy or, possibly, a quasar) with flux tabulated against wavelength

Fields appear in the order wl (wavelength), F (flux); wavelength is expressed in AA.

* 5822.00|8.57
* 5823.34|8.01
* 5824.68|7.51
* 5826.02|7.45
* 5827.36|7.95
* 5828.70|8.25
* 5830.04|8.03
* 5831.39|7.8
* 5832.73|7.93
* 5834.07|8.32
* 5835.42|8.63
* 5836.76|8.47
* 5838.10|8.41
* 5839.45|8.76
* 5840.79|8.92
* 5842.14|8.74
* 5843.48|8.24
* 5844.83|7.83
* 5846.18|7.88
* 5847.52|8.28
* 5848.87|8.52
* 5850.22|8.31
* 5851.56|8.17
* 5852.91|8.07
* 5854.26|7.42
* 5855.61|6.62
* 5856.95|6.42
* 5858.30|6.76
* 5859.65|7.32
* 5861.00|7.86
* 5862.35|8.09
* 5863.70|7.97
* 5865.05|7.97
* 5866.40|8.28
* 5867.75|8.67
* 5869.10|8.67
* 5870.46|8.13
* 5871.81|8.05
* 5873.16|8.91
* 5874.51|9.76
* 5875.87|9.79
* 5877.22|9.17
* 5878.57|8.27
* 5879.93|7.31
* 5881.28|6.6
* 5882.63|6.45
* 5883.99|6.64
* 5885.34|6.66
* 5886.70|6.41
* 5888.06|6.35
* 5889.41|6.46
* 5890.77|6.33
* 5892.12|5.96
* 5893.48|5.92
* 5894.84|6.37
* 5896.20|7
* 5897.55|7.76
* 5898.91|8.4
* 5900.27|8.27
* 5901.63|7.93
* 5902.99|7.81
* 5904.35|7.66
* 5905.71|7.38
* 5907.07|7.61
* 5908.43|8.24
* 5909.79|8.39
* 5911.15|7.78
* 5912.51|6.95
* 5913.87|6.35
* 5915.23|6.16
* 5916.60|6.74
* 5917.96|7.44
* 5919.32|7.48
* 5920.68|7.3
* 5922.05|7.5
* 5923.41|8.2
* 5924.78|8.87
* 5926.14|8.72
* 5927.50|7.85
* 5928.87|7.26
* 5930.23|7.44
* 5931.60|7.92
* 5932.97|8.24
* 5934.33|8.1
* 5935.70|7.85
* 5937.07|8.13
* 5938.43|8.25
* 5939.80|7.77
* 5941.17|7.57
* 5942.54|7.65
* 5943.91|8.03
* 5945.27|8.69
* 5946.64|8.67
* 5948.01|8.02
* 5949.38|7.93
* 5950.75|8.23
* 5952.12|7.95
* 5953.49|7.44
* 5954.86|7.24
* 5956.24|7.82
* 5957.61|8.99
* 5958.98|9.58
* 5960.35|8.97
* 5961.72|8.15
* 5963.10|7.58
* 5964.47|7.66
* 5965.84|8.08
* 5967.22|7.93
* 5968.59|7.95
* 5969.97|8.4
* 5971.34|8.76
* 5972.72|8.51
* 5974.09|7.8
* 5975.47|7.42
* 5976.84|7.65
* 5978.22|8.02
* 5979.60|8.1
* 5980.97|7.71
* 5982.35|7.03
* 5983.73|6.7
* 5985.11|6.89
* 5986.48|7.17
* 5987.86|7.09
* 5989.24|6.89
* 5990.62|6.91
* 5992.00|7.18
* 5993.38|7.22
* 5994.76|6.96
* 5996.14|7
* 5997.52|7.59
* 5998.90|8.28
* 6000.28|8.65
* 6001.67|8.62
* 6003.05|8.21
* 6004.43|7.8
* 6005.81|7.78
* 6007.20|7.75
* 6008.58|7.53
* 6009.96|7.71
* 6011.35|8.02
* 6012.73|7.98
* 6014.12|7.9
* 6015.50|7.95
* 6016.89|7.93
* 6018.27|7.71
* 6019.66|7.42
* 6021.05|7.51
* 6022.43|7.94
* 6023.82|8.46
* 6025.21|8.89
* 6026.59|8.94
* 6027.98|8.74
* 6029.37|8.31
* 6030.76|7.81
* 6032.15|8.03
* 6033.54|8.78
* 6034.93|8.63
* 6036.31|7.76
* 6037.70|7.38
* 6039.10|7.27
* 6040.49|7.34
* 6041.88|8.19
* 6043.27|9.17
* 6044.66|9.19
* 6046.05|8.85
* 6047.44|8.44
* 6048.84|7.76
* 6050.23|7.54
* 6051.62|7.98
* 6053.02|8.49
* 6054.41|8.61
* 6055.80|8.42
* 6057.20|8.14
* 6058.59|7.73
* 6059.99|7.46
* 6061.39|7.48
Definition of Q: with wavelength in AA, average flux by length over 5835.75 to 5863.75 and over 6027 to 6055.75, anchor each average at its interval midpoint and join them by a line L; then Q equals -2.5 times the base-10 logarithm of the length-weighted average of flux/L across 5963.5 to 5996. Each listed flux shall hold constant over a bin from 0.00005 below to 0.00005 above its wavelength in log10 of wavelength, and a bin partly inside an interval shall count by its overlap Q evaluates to 0.08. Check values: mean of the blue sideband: 7.96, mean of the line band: 7.56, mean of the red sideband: 8.23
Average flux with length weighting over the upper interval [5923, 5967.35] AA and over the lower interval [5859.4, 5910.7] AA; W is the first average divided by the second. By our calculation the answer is 1.1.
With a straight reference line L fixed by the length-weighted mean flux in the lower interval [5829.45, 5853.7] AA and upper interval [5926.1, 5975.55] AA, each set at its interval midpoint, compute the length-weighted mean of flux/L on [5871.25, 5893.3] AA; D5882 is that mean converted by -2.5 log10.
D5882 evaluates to 0.112 mag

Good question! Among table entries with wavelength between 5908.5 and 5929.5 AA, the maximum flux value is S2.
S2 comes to 8.87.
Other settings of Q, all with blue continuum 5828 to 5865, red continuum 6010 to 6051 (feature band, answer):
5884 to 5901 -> 0.177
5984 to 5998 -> 0.147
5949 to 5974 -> -0.012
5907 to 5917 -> 0.110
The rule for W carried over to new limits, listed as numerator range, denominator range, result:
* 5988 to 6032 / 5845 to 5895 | 1.03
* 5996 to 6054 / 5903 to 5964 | 1.03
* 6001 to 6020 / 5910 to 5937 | 1.04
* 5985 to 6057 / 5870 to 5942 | 1.05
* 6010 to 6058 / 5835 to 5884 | 1.01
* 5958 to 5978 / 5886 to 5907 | 1.16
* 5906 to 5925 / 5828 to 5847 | 0.90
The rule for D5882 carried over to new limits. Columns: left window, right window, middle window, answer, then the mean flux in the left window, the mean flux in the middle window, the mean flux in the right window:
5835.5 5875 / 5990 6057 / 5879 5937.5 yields 0.10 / 8.12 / 7.35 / 8.01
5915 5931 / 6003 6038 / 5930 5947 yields -0.05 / 7.62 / 8.03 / 8.04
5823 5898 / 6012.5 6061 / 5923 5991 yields 0.01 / 7.76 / 7.92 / 8.13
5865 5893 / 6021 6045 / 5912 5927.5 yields 0.05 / 7.64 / 7.45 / 8.25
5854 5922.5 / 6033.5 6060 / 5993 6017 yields 0.02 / 7.48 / 7.83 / 8.16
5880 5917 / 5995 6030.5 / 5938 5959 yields -0.08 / 7.07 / 8.06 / 8.01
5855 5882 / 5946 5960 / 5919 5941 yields 0.03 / 8.03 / 7.93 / 8.2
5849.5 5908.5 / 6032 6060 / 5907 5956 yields 0.00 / 7.59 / 7.78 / 8.17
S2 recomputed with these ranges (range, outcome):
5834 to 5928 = 9.79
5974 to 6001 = 8.65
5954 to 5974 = 9.58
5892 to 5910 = 8.4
